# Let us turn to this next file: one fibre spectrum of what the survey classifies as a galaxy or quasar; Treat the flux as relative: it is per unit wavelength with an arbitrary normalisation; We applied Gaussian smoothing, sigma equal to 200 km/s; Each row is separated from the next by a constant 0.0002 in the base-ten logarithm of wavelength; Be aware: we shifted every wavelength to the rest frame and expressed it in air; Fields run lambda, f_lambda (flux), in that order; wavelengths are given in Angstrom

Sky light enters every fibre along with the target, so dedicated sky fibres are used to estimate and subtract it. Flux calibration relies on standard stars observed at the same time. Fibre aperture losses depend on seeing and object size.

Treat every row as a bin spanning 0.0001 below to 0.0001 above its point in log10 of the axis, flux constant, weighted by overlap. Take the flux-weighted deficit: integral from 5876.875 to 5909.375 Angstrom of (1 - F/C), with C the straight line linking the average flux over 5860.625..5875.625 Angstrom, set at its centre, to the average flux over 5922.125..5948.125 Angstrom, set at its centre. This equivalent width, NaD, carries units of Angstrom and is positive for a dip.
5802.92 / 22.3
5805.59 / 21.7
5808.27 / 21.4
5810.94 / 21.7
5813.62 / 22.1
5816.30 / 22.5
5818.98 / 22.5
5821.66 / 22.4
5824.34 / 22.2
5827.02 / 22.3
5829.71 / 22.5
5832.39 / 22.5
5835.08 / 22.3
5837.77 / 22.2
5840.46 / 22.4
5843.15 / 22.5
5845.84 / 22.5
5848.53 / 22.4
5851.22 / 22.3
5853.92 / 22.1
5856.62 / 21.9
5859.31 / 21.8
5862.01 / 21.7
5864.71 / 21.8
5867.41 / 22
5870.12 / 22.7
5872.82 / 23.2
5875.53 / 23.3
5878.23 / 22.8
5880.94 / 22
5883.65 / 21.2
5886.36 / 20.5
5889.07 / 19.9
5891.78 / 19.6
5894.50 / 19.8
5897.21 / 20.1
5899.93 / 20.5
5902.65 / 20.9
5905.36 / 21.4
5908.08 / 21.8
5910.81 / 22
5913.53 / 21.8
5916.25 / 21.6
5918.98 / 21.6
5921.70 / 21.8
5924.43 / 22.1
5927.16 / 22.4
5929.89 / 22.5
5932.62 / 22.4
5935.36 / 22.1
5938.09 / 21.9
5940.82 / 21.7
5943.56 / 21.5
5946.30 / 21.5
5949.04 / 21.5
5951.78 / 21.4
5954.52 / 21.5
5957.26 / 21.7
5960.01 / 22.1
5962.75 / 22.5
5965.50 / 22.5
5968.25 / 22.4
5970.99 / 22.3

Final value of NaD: 2.0 Angstrom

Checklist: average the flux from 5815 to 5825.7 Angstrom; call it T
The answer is 22.4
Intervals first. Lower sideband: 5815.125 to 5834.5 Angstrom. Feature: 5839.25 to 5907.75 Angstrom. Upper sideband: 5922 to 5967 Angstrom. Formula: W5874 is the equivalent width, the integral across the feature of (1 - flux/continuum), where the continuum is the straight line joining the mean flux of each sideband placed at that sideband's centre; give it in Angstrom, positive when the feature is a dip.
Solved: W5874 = 1.8 Angstrom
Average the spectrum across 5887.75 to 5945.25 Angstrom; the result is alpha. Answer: 21.4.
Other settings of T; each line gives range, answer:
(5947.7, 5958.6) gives 21.5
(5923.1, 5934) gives 22.3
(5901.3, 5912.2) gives 21.5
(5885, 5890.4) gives 20.2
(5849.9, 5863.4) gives 22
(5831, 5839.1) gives 22.3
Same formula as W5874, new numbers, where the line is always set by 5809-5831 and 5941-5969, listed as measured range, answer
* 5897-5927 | 0.6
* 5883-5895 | 1.0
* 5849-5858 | 0.0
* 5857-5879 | -0.3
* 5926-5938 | -0.2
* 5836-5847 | -0.1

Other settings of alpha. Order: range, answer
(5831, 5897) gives 21.9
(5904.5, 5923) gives 21.7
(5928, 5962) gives 21.8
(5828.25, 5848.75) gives 22.4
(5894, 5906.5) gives 20.6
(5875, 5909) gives 21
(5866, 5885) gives 22.5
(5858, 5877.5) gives 22.4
